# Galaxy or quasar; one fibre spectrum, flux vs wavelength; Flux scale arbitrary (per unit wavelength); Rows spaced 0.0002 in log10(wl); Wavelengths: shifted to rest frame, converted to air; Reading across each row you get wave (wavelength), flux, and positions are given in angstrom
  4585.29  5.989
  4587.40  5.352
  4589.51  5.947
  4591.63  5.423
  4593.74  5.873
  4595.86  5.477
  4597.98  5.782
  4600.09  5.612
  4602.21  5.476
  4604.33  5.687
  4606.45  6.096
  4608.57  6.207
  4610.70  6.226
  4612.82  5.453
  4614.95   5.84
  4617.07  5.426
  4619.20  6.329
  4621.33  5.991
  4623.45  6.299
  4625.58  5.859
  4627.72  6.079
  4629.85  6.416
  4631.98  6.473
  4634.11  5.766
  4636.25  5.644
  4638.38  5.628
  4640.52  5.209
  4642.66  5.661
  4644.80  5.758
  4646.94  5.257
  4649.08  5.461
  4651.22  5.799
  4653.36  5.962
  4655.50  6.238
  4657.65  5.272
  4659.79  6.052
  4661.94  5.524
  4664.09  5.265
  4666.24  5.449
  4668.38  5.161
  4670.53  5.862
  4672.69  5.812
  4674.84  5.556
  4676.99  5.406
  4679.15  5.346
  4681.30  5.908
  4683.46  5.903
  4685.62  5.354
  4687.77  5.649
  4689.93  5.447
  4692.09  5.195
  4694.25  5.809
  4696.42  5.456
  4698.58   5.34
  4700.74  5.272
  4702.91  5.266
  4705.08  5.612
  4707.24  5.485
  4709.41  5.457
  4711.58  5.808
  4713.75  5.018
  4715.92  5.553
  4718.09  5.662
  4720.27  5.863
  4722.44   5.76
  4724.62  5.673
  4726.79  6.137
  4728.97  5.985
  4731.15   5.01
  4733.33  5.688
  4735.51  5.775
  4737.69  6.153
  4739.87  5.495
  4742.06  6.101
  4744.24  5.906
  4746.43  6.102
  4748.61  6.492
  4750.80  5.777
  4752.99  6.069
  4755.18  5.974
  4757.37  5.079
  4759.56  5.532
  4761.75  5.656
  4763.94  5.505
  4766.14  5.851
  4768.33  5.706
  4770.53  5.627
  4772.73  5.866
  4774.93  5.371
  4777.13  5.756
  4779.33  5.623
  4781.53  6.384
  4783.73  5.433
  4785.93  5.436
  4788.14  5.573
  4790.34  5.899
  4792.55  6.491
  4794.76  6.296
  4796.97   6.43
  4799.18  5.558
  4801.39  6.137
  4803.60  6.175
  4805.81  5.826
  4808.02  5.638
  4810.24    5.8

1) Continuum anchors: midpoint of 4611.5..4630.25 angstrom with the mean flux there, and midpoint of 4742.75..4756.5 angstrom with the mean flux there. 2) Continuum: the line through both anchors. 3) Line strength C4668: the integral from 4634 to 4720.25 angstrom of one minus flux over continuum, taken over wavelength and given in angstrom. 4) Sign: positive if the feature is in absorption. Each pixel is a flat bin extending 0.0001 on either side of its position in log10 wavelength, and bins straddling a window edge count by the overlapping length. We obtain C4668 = 6.2 angstrom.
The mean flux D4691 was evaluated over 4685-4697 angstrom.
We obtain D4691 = 5.49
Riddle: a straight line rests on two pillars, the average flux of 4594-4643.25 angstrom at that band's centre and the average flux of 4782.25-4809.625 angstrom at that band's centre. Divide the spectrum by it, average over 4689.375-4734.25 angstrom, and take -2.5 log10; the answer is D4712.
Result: 0.06 mag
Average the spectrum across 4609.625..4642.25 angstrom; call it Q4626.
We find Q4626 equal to 5.9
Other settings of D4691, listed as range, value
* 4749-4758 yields 5.82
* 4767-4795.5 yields 5.8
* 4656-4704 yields 5.52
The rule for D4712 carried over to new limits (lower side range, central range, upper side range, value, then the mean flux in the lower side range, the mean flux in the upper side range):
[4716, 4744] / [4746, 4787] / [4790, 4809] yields 0.03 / 5.77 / 6.06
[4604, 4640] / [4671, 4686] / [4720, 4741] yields 0.04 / 5.96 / 5.75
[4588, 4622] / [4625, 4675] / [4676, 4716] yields -0.01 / 5.79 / 5.49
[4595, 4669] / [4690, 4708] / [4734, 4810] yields 0.07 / 5.77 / 5.84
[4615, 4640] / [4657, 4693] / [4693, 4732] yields 0.04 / 5.97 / 5.57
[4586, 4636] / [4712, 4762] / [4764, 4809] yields 0.02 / 5.87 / 5.85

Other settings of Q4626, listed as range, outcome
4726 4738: 5.76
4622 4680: 5.71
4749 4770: 5.71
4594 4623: 5.83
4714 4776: 5.75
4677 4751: 5.66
